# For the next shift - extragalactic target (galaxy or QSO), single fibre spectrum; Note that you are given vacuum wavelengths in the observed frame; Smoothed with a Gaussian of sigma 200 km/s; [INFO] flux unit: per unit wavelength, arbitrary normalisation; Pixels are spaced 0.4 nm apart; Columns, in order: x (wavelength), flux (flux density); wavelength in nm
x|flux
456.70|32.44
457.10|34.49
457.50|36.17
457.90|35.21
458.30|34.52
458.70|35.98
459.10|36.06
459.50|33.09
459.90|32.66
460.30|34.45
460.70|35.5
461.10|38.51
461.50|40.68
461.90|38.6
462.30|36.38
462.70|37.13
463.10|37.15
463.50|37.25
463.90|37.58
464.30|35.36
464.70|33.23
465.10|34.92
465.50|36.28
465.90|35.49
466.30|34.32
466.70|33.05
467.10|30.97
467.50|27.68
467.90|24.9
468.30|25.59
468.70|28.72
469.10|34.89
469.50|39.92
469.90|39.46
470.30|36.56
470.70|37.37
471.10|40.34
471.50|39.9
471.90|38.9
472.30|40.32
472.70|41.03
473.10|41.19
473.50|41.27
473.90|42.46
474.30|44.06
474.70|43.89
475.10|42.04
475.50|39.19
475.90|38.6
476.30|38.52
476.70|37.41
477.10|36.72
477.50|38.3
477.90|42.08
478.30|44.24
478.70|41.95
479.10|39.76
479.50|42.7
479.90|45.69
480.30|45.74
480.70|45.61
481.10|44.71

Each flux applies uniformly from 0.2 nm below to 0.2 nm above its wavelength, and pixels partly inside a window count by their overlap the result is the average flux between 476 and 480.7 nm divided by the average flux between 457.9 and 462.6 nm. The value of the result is 1.1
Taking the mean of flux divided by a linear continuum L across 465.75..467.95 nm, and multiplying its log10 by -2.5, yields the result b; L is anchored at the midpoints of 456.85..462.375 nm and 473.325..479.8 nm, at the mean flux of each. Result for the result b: 0.21 mag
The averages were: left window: 35.8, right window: 40.9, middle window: 31.4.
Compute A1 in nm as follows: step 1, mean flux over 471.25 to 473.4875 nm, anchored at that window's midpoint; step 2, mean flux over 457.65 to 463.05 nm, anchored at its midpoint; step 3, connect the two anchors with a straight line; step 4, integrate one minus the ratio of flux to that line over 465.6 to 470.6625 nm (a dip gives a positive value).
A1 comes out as 0.78 nm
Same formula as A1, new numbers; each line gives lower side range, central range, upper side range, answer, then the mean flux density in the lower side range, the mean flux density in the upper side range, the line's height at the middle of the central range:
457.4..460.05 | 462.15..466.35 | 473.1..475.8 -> 0.149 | 34.8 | 41.9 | 37.3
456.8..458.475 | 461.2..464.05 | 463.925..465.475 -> -0.230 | 34.9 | 35.1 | 35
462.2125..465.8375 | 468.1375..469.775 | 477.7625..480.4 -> 0.242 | 36.1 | 43.1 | 38.4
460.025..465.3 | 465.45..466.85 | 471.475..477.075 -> 0.115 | 36.6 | 40.5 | 37.8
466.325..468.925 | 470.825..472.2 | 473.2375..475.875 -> -0.131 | 28.9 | 41.9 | 36.2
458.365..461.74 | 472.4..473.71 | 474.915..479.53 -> -0.071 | 35.8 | 40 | 39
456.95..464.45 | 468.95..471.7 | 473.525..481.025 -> 0.066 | 36.2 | 41.7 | 39.4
